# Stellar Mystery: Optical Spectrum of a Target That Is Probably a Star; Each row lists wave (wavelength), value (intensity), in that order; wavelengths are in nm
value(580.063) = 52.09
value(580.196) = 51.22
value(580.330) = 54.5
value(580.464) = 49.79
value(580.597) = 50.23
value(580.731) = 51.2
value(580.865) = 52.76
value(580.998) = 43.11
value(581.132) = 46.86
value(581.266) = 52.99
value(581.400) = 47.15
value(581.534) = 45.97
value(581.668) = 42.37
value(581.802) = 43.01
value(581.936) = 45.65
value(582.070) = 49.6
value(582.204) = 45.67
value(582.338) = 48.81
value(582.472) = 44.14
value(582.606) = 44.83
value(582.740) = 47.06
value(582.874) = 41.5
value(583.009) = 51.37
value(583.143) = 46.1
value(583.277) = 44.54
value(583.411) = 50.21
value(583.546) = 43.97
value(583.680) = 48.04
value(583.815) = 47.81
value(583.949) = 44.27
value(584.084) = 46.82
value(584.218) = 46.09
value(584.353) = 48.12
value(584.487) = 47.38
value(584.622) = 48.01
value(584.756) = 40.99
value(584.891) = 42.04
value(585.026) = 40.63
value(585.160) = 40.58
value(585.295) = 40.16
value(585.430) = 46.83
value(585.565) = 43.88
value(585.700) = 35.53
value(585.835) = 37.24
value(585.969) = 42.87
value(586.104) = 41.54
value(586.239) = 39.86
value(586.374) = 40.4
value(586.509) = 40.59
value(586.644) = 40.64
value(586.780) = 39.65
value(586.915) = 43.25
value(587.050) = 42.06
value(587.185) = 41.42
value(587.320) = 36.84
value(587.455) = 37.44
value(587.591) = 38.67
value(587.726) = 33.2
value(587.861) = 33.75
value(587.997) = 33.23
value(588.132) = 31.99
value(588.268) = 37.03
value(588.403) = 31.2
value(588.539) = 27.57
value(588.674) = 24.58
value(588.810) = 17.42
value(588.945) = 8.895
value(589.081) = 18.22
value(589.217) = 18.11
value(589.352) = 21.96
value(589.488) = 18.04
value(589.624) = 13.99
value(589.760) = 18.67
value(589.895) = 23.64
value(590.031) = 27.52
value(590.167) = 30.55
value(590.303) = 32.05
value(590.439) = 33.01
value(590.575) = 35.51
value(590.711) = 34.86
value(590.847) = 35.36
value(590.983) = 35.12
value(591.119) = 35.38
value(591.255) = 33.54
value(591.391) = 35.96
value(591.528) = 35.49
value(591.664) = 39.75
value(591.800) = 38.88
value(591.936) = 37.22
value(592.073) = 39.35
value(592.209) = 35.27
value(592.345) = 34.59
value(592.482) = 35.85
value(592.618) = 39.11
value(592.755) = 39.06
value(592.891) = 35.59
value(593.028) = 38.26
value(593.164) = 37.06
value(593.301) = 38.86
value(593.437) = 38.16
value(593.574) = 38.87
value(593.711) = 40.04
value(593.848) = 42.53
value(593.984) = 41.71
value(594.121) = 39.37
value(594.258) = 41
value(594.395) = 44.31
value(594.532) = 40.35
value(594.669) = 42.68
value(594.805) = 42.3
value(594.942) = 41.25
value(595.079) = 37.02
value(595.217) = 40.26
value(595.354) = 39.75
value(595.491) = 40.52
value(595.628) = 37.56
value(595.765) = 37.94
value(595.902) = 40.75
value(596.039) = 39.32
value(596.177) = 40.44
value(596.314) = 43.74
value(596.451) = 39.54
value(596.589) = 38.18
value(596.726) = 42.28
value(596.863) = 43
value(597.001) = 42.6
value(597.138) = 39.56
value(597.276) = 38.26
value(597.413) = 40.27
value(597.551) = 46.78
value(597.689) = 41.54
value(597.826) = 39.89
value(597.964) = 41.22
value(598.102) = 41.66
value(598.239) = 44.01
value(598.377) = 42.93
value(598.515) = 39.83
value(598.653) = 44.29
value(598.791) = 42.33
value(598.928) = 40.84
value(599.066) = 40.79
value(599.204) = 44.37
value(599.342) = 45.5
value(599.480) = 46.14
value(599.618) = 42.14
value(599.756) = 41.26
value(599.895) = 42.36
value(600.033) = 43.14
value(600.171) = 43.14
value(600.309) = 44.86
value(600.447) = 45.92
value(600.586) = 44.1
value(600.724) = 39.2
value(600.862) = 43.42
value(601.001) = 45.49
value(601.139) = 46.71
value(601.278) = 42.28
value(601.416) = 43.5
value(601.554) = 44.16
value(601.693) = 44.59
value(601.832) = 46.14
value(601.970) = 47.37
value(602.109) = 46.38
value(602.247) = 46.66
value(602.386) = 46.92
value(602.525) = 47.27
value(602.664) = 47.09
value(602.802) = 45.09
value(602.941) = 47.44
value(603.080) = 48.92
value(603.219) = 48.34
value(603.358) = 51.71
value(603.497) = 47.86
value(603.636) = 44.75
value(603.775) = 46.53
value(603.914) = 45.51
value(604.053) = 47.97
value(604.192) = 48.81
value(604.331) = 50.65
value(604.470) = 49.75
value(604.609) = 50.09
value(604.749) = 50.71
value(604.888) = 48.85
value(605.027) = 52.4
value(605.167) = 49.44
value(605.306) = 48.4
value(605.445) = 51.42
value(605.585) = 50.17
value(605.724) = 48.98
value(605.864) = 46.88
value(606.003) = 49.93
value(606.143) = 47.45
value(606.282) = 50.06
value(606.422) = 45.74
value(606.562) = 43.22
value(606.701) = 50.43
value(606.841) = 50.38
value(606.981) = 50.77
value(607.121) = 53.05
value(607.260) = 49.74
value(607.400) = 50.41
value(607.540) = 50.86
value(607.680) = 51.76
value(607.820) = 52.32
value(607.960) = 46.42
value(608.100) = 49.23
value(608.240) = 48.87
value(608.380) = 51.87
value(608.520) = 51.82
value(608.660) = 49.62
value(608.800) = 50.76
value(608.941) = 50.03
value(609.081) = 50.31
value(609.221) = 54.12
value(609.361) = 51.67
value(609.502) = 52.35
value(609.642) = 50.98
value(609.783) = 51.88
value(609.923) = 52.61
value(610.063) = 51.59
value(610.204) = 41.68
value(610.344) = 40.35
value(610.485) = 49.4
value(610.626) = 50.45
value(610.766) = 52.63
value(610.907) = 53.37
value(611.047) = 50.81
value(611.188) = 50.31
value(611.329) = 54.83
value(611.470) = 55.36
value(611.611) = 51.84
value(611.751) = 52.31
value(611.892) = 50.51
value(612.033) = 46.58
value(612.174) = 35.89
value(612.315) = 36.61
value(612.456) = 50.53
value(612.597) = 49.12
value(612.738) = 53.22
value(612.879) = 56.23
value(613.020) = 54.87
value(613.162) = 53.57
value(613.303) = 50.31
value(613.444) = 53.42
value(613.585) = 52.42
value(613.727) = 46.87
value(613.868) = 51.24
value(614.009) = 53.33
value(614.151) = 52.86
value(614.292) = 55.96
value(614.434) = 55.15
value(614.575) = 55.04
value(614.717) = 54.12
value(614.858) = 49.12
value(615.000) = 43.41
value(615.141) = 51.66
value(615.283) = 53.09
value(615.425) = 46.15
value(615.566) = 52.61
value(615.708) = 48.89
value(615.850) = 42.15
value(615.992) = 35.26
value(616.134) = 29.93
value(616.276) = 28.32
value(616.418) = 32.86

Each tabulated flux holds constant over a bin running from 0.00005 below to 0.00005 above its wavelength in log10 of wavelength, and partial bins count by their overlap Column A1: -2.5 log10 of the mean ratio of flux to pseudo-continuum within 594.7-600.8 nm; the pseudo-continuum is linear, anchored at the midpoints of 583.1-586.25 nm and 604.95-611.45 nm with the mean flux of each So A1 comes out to 0.14 mag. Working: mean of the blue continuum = 44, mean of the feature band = 41.7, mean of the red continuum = 50.1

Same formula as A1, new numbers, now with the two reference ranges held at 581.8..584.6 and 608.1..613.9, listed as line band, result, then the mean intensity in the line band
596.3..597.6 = 0.17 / 41.2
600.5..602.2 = 0.10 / 44.5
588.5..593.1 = 0.49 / 30.3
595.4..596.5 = 0.20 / 40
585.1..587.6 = 0.16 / 40.5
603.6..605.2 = 0.01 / 48.9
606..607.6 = 0.01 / 49.3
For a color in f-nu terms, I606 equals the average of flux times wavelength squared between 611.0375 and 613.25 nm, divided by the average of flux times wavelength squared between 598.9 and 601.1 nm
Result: 1.20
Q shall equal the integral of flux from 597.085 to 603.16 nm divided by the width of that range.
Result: 43.8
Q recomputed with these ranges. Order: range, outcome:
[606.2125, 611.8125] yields 50.4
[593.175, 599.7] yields 41.2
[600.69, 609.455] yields 48.4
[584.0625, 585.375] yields 44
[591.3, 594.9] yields 38.9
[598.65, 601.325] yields 43.4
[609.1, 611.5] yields 50.8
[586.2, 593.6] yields 33.1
